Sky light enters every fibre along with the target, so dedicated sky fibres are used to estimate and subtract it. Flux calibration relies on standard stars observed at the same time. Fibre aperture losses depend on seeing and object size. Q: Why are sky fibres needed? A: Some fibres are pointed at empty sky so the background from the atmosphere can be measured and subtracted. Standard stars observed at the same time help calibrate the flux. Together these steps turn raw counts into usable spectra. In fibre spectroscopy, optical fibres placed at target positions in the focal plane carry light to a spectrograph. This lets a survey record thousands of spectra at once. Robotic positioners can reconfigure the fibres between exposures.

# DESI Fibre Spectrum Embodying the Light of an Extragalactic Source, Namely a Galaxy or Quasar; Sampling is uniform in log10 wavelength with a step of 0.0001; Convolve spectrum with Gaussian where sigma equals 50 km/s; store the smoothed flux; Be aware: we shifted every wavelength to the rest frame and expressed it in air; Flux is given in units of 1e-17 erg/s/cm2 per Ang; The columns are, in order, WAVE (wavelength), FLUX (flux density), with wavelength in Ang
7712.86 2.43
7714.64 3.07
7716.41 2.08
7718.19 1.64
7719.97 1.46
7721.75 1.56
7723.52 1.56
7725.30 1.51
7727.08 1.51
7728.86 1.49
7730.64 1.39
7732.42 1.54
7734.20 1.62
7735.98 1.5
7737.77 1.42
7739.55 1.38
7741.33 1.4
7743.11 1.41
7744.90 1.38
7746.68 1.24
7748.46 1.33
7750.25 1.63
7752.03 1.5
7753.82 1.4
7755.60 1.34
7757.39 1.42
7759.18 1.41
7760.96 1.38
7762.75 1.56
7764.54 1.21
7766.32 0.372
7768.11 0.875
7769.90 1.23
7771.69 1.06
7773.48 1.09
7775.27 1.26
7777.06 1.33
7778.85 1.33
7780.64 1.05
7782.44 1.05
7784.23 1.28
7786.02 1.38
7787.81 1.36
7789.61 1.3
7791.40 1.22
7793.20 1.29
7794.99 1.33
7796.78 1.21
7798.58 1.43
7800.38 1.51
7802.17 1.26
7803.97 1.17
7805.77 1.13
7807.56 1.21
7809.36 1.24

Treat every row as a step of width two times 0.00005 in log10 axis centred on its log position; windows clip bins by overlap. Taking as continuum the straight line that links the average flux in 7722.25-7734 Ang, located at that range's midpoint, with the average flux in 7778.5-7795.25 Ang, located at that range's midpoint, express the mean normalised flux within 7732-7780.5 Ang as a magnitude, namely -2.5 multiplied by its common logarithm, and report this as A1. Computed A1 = 0.06 mag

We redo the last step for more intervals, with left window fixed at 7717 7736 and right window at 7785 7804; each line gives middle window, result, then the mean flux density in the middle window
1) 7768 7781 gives 0.178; 1.17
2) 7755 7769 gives 0.194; 1.19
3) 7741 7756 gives 0.045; 1.41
